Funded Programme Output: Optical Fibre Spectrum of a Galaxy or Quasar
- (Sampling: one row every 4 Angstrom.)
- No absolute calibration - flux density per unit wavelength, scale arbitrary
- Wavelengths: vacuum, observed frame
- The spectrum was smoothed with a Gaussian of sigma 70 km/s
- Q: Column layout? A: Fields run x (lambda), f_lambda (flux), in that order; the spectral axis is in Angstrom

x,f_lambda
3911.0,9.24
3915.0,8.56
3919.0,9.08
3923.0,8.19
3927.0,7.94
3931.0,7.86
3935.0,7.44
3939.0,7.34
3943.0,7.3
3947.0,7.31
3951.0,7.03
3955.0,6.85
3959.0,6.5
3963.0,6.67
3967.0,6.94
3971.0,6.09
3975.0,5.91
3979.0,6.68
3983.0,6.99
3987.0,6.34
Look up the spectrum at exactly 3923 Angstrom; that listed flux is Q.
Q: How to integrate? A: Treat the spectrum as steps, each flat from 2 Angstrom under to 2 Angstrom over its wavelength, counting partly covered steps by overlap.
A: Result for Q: 8.19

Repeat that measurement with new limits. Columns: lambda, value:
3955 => 6.85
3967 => 6.94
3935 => 7.44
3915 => 8.56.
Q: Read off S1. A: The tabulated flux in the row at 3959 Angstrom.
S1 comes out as 6.5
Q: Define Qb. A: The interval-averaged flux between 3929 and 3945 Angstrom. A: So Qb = 7.49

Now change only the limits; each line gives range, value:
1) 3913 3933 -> 8.33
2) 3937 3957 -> 7.17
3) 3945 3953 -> 7.17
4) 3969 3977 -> 6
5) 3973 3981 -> 6.29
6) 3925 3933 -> 7.9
